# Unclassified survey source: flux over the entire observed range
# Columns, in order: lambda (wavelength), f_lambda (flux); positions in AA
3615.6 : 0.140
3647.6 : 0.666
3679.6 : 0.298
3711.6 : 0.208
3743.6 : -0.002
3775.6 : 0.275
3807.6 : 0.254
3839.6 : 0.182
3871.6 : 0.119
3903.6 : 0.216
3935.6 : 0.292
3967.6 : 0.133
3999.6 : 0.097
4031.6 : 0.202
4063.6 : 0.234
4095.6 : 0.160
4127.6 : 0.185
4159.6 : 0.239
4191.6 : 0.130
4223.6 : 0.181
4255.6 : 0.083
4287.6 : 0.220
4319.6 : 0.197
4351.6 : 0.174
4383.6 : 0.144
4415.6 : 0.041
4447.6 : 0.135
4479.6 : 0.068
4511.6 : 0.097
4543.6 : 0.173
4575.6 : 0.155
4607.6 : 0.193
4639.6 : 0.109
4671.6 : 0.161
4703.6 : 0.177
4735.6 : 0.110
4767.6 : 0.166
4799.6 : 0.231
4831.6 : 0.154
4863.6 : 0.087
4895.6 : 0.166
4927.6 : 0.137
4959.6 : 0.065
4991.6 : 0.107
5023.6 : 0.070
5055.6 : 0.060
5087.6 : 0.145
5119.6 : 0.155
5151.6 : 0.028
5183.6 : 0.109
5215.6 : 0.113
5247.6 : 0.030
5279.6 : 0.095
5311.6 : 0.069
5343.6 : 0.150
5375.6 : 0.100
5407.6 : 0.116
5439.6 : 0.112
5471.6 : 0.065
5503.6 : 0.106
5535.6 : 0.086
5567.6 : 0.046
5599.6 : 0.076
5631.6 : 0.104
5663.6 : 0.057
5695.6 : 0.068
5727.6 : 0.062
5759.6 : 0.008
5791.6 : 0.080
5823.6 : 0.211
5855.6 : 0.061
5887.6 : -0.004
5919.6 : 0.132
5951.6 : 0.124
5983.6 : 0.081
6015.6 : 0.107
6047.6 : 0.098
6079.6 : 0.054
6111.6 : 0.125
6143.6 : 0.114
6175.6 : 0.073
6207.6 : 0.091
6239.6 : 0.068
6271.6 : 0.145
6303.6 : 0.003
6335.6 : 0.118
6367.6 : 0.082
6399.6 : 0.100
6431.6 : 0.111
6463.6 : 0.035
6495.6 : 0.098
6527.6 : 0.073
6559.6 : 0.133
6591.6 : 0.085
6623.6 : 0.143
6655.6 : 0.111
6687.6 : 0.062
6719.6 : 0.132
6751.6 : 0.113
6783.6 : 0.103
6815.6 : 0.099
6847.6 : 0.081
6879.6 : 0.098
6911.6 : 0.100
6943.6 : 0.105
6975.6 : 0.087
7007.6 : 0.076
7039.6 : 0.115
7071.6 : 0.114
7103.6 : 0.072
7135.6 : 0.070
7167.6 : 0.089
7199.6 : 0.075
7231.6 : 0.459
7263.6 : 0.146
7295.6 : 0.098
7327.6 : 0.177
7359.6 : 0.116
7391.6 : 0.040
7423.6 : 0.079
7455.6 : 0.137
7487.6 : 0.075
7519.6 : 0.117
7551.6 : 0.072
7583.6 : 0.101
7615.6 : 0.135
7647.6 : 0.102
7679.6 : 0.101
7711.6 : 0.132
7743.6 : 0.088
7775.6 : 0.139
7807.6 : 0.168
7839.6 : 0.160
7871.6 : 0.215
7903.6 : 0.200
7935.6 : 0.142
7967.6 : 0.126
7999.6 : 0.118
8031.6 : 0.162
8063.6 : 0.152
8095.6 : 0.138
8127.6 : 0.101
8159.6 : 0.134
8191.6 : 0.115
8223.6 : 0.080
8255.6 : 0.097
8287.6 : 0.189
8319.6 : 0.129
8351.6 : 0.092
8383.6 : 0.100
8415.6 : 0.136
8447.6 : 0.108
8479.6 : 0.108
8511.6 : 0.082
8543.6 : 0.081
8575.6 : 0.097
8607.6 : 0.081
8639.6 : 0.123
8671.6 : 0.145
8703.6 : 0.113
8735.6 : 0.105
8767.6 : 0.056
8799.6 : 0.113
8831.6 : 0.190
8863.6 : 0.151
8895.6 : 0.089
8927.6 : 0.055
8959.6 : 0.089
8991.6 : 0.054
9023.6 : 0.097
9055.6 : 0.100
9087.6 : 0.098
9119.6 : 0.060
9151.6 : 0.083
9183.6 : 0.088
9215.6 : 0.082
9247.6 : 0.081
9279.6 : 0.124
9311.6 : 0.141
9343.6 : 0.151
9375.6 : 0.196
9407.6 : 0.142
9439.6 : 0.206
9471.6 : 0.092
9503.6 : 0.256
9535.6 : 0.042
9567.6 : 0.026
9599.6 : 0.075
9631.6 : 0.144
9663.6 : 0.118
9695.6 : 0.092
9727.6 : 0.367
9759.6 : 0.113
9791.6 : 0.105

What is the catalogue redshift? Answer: 0.940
